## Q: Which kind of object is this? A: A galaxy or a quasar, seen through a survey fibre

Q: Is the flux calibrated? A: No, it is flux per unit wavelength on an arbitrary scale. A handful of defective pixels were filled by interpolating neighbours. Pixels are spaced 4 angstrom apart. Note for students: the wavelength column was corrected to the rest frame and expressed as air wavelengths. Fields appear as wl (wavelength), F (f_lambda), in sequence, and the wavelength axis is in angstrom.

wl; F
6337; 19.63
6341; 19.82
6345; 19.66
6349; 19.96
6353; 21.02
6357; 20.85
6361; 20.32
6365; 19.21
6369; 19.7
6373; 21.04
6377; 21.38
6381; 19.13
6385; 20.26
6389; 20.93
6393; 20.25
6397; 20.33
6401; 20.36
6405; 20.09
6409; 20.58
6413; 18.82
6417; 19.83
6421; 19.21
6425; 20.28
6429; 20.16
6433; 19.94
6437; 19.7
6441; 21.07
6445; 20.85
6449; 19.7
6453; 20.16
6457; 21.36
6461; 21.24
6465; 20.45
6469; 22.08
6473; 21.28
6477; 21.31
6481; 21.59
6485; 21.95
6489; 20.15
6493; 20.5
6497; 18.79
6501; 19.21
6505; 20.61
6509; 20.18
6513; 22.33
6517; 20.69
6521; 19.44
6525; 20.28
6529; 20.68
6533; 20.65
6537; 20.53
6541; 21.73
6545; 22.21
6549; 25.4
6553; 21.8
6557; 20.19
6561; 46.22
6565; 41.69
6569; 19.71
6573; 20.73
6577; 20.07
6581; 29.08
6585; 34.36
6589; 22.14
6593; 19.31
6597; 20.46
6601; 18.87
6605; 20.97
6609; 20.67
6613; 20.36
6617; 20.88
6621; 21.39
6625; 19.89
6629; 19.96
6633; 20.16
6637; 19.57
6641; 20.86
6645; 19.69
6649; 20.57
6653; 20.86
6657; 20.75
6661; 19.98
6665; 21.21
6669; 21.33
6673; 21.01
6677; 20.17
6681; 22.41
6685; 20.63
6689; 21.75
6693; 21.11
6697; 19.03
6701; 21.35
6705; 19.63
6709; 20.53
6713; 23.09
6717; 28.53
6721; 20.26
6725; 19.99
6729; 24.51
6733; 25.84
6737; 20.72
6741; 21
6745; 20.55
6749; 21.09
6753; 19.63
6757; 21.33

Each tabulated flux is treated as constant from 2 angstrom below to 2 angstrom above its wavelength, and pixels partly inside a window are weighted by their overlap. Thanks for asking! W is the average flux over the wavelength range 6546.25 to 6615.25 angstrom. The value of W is 24.8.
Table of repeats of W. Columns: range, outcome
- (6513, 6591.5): 24.5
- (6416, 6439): 19.9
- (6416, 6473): 20.5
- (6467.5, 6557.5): 21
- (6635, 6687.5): 20.7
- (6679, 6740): 21.9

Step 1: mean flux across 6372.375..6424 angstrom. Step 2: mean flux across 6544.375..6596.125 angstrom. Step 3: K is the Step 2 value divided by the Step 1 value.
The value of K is 1.3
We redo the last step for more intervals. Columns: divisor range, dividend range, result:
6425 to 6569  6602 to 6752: 0.95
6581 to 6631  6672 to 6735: 1.00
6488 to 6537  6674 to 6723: 1.06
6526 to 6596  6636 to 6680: 0.83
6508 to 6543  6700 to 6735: 1.09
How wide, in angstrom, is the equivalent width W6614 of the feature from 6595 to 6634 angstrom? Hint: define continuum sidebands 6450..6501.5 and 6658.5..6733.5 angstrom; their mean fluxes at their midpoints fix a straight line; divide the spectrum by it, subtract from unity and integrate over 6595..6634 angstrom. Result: 1.7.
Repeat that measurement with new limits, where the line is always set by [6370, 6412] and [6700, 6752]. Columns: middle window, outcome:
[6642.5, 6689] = 1.98 angstrom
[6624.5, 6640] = 1.17 angstrom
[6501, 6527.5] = 0.64 angstrom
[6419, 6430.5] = 0.38 angstrom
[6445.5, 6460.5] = 0.11 angstrom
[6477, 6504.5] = 0.56 angstrom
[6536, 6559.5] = -1.55 angstrom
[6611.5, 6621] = 0.31 angstrom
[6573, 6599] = -3.19 angstrom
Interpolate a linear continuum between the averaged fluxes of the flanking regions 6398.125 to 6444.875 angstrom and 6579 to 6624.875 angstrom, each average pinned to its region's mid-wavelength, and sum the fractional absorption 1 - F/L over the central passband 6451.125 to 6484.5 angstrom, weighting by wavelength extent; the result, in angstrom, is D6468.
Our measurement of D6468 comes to -0.9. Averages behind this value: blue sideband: 20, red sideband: 22.5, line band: 21.2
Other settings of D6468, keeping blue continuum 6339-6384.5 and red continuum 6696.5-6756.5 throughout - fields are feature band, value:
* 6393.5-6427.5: 0.75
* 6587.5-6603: 0.78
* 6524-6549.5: -0.63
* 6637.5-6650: 0.67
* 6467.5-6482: -0.61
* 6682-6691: 0.11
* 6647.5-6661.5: 0.56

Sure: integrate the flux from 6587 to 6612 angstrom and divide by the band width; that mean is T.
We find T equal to 20.4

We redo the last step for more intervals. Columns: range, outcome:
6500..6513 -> 20.4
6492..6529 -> 20.2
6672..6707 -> 20.8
